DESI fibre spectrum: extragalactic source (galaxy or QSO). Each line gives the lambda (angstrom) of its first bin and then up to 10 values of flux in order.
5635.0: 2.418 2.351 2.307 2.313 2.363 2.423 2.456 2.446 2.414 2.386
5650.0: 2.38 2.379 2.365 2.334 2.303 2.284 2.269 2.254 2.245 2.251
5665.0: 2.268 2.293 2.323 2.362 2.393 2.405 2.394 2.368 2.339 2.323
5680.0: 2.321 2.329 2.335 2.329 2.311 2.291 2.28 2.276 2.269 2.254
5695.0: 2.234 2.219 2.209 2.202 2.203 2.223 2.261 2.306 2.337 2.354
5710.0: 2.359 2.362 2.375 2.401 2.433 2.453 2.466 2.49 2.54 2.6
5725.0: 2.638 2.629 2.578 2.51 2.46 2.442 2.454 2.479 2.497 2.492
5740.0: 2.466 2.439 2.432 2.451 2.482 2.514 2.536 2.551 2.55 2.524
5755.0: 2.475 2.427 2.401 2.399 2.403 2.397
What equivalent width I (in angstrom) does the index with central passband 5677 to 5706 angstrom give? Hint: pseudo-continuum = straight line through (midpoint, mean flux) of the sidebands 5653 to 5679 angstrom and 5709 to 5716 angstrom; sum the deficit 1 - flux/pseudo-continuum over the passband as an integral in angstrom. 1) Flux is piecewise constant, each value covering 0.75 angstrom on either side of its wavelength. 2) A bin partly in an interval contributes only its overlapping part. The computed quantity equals 1.0 angstrom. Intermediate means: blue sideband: 2.32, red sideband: 2.38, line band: 2.27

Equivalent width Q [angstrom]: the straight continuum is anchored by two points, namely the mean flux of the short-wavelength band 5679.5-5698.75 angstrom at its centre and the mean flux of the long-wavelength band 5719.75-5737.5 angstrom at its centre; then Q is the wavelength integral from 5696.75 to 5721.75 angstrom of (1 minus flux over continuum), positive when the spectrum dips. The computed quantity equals 0.7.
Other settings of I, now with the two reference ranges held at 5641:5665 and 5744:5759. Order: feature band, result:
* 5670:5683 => 0.1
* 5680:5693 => 0.5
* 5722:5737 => -0.4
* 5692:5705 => 1.0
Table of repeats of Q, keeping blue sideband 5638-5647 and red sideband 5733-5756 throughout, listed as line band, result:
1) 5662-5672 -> 0.4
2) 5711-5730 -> -0.3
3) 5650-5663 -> 0.5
